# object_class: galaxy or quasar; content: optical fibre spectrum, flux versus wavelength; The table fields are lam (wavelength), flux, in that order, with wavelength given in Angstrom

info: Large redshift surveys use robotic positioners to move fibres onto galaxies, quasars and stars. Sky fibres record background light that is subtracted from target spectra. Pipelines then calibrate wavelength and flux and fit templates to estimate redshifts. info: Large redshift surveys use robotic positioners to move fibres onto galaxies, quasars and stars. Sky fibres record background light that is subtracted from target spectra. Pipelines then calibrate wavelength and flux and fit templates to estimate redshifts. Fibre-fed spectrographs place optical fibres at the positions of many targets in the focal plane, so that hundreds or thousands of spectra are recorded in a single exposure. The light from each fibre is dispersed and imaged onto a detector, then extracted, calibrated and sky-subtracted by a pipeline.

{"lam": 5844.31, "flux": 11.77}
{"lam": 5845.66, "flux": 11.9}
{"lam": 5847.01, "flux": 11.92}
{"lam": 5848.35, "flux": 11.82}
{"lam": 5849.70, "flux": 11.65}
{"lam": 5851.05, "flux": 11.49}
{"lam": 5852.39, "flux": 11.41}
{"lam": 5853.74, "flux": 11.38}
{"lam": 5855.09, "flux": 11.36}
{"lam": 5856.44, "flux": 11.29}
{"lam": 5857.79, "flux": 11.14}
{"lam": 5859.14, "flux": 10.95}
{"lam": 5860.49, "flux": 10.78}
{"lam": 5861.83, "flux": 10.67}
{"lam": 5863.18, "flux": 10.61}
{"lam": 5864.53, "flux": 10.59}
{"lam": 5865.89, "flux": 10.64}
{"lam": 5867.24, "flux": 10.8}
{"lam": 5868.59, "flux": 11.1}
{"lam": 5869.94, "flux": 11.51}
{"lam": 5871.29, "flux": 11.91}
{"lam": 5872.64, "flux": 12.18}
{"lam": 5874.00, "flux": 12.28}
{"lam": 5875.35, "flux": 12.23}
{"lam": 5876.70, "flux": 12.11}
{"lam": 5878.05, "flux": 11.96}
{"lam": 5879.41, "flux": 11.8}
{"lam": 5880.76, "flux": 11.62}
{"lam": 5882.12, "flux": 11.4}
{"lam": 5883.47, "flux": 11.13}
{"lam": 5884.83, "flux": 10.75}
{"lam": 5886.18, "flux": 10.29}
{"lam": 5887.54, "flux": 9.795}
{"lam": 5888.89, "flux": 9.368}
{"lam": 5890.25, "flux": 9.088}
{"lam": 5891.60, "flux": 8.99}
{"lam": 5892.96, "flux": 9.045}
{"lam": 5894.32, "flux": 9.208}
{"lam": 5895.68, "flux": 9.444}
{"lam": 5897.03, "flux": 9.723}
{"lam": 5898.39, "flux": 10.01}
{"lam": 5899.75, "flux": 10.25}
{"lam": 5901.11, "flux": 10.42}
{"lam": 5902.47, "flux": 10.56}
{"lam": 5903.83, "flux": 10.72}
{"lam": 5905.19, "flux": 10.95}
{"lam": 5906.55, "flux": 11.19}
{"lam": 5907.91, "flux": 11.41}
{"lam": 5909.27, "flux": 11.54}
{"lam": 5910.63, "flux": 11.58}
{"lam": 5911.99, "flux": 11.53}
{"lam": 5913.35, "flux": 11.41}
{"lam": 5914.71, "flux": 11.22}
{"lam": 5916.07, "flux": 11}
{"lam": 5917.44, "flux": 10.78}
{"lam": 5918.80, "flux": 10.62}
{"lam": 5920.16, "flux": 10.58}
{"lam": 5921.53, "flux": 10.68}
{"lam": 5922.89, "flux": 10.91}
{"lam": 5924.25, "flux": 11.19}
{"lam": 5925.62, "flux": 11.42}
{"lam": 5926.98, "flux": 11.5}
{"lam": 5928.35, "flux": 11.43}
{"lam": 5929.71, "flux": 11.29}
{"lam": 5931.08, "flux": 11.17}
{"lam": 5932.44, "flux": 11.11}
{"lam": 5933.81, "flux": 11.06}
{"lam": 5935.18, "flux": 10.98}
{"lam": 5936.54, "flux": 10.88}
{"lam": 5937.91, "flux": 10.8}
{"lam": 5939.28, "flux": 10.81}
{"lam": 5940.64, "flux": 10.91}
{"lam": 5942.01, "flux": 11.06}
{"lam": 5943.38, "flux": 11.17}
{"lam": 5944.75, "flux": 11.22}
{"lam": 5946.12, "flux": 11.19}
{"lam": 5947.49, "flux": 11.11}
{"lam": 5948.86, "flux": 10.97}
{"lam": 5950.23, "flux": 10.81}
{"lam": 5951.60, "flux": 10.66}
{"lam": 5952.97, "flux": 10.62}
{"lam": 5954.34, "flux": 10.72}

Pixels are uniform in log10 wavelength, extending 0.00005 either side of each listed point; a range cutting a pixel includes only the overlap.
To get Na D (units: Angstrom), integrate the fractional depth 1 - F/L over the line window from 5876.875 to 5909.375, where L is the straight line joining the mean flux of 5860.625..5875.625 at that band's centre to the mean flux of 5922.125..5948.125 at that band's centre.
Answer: 2.2 Angstrom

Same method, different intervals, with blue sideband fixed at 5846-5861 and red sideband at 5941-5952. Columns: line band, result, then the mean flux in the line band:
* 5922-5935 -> -0.14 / 11.2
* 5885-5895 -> 1.59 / 9.47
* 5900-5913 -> 0.12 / 11.1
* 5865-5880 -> -0.46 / 11.7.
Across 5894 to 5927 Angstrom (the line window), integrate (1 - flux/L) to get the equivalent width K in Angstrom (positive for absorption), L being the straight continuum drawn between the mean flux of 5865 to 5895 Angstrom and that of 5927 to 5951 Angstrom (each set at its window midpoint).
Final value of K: 0.5 Angstrom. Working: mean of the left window 10.9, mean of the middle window 10.8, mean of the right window 11.1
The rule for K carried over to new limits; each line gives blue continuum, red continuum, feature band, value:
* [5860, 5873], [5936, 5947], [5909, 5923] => -0.06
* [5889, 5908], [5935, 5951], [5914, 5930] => -0.79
